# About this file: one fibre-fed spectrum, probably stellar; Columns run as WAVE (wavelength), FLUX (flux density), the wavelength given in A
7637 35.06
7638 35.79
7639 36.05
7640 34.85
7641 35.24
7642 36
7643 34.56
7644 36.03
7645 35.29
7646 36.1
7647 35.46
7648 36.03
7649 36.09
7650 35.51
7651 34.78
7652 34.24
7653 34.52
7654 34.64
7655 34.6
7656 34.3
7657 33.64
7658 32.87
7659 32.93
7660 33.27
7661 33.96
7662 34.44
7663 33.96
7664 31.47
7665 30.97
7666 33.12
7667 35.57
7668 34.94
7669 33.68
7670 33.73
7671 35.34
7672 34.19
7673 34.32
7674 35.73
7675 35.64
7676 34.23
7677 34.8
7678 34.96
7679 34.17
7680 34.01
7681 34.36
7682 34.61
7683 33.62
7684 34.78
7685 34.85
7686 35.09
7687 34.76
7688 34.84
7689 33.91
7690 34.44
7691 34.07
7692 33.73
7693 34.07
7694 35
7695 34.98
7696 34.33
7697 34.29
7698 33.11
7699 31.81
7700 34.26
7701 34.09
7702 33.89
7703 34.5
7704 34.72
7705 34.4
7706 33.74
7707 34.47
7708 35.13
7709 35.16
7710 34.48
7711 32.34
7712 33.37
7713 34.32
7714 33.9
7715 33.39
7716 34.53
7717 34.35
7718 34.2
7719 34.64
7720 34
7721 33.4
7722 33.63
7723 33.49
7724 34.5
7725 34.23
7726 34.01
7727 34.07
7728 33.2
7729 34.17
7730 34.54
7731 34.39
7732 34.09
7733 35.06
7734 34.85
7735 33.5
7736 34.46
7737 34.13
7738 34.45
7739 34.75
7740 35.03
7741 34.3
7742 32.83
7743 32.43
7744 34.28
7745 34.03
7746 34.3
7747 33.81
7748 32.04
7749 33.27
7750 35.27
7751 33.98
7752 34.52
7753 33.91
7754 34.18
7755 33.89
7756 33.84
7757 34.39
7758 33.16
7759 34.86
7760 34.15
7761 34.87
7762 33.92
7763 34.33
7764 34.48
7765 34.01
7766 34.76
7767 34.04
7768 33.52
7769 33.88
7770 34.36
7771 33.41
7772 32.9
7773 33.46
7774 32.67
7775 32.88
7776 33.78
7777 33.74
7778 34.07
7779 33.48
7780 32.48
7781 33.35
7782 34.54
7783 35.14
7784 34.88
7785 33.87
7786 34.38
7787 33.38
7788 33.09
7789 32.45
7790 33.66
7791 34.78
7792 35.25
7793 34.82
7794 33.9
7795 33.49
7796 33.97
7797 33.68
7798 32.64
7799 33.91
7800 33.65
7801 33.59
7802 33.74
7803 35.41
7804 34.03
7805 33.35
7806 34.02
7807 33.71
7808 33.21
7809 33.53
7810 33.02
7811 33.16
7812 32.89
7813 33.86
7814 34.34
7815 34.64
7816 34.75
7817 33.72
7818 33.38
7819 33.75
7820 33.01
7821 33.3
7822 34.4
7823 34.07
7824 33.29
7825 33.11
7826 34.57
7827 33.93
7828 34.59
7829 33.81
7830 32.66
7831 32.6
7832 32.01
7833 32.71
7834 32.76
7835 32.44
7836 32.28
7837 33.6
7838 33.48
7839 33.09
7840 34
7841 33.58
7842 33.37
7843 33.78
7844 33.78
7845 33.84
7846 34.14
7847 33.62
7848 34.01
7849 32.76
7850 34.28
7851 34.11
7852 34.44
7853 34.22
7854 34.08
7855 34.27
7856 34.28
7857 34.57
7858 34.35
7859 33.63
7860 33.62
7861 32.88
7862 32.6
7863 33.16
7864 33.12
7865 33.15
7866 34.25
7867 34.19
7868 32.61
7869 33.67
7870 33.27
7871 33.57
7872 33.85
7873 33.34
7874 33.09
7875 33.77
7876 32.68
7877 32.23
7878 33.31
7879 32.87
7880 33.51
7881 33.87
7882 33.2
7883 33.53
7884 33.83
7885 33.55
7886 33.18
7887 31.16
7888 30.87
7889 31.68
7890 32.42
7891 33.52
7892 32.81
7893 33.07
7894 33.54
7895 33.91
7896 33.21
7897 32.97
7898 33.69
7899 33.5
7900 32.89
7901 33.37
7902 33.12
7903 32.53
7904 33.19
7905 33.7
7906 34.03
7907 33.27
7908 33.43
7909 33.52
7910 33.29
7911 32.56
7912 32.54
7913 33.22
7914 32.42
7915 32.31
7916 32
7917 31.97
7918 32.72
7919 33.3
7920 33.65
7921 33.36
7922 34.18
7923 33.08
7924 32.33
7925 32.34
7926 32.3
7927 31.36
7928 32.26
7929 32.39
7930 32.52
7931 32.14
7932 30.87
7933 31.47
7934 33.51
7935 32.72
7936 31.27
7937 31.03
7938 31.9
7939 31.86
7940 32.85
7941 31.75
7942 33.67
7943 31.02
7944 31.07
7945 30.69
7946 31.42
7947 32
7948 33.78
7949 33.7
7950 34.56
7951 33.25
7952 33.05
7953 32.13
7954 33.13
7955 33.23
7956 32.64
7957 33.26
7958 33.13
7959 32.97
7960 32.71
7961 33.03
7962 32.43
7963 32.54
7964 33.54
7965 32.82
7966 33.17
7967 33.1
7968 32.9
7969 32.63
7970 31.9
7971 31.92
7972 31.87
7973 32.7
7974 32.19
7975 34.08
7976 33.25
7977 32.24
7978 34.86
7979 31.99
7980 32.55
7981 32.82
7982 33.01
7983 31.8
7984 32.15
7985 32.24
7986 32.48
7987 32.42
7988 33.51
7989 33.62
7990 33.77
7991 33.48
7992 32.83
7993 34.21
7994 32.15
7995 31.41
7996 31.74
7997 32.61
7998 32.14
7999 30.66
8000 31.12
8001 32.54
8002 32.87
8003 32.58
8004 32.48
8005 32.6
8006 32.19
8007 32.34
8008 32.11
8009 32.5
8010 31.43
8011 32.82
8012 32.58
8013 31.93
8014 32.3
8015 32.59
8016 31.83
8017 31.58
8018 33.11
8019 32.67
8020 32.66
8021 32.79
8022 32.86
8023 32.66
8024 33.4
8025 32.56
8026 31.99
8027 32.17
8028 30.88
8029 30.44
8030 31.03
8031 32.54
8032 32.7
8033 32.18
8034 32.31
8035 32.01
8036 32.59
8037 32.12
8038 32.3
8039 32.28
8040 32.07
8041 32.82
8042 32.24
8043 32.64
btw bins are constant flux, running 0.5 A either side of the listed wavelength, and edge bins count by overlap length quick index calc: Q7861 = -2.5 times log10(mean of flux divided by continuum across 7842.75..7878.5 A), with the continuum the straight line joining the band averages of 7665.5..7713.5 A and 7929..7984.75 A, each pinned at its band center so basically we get -0.01 mag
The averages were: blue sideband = 34.3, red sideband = 32.6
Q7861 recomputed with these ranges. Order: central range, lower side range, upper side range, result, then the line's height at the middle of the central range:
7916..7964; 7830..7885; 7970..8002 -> 0.012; 32.9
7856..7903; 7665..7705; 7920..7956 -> -0.012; 32.9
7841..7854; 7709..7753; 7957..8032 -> -0.016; 33.4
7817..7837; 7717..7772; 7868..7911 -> 0.007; 33.5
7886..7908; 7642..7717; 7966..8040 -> 0.002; 33.1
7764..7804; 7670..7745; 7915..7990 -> -0.003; 33.7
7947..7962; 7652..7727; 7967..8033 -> -0.014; 32.7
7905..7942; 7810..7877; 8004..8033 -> 0.013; 33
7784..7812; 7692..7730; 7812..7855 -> -0.001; 33.7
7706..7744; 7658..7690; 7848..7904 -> -0.004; 34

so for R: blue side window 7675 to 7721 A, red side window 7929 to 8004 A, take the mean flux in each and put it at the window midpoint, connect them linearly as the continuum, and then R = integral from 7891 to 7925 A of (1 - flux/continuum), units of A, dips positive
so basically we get -0.2 A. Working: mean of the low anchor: 34.2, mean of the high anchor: 32.6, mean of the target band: 33.1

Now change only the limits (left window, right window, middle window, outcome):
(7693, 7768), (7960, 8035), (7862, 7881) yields 0.0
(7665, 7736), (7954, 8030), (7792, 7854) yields -0.2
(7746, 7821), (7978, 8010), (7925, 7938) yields 0.4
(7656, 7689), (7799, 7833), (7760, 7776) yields 0.0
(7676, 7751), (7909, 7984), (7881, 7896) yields 0.0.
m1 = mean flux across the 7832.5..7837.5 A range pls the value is 32.8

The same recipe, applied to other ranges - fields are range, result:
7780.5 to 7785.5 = 34.4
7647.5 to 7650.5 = 35.9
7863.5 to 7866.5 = 33.5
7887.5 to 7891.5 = 32.1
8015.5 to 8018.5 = 32.2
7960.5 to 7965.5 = 32.9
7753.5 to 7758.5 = 33.9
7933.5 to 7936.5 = 32.5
